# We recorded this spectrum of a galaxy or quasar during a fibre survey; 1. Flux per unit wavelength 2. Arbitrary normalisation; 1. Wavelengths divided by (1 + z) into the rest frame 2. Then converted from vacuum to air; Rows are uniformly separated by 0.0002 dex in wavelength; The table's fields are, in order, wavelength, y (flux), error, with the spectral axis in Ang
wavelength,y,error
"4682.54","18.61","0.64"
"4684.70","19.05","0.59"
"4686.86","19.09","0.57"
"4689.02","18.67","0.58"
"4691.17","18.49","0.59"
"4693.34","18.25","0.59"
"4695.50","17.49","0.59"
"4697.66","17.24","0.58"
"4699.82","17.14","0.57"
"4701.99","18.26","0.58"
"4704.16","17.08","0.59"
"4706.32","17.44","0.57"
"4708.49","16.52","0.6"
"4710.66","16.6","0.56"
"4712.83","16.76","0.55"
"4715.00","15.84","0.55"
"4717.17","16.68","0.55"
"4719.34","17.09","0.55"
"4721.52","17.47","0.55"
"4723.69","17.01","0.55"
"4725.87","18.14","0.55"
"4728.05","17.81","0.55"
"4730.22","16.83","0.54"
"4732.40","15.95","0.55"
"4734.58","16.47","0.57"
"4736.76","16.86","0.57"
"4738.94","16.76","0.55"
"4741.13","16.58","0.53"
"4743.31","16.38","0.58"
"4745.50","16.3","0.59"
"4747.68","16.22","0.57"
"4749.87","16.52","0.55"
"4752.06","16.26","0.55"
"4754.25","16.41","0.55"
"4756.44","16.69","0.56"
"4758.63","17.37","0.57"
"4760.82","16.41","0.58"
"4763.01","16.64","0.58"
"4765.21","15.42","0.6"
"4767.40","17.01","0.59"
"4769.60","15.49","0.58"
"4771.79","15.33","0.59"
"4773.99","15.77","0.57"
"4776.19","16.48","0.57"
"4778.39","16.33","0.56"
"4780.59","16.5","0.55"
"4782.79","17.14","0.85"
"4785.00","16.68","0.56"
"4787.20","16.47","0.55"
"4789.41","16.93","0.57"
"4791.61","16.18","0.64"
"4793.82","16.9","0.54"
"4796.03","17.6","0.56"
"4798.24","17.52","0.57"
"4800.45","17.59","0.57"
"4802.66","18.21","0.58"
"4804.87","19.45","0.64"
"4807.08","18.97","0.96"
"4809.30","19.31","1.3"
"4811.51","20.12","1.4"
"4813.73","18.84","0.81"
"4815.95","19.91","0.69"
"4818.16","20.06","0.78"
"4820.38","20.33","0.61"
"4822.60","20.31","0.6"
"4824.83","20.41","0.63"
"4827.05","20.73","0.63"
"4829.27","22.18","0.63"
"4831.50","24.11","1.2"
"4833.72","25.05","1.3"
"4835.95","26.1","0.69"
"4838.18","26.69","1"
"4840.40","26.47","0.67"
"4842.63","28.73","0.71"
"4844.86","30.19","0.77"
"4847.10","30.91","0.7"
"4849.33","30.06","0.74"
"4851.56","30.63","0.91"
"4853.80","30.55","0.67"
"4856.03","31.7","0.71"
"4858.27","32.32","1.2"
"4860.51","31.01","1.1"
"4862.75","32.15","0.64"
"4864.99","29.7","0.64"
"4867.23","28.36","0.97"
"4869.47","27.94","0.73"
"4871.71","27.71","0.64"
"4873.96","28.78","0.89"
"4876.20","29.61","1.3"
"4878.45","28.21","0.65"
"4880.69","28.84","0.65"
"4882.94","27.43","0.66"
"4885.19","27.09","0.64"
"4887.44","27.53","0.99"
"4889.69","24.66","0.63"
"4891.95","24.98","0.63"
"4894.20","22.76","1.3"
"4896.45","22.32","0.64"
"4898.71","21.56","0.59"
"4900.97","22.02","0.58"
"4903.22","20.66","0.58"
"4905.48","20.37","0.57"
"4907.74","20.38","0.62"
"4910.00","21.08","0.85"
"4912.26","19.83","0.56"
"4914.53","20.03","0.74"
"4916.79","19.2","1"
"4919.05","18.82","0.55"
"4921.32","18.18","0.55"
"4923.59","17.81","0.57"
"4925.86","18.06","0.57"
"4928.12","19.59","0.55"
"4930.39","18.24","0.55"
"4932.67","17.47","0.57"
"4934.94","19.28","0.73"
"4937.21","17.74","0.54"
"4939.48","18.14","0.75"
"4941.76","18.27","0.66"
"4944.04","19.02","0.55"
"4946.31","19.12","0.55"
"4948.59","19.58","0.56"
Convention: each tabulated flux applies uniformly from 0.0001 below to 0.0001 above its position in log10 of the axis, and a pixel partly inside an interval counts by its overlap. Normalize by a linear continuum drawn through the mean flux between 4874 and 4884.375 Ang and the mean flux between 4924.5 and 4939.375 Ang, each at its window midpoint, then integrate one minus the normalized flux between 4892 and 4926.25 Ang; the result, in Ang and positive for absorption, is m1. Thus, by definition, 3.5 Ang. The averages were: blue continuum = 28.5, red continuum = 18.4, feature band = 20.4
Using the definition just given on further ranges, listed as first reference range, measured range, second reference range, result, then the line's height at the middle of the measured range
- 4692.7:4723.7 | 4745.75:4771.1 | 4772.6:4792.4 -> 0.5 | 16.7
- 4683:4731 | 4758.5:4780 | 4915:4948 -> 2.0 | 17.8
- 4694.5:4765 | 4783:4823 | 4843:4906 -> 7.1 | 22.3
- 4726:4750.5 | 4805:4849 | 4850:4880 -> 4.9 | 25.9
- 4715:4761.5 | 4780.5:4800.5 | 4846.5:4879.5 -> 4.8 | 22.3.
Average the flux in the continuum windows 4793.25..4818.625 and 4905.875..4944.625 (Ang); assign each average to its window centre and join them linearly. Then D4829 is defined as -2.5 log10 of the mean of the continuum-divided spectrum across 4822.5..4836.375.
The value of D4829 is -0.21 mag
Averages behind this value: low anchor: 18.7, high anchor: 18.9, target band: 22.7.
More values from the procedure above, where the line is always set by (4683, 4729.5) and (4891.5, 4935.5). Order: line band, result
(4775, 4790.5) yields 0.11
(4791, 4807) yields 0.05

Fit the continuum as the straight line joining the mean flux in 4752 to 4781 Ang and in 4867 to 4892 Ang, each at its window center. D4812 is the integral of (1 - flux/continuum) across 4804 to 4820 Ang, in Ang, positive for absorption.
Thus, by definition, 1.01 Ang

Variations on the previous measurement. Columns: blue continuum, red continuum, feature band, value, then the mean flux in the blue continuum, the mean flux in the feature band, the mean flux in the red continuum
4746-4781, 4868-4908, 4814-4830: 0.07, 16.3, 20.4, 25.3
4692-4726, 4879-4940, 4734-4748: 1.03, 17.2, 16.5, 21.4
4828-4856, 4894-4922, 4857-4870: -2.53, 27.8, 30.4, 20.5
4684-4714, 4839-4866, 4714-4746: 5.37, 17.7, 16.8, 30.3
